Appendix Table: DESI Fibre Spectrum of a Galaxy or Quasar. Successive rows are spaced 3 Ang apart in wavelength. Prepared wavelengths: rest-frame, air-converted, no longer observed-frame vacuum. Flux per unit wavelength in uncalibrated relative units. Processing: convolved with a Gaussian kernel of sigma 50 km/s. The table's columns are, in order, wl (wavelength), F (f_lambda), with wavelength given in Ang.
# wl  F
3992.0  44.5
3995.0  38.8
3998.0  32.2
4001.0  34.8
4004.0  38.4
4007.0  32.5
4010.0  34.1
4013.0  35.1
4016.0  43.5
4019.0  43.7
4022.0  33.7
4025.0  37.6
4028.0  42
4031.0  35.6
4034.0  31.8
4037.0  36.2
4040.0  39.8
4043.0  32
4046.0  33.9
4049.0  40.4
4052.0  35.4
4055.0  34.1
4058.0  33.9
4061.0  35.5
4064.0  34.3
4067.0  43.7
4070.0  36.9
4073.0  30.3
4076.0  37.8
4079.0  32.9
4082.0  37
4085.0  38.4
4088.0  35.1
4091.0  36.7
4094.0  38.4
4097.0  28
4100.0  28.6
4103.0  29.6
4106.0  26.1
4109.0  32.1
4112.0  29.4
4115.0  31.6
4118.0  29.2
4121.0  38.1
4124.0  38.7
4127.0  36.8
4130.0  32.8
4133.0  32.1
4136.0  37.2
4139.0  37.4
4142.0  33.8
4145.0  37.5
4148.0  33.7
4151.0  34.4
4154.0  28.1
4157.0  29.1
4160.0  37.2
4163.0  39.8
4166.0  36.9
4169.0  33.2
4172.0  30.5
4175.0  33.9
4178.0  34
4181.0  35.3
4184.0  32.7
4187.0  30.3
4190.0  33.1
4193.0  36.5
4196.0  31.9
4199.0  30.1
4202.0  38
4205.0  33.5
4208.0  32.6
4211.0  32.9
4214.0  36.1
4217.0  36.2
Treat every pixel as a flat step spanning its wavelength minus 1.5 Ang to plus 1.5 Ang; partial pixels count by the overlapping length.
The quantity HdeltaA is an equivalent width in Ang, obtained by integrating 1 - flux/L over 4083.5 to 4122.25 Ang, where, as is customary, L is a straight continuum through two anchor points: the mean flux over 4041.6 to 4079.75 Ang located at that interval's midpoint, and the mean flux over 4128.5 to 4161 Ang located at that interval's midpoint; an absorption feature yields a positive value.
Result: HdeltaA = 2.6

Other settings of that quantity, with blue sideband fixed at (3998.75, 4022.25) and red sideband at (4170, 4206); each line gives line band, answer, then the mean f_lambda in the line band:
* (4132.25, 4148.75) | -0.58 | 35.5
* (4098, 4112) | 2.37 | 29.1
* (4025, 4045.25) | 0.13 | 36.2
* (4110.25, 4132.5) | 0.63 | 33.7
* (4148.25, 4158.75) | 0.91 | 31.1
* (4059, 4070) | -0.51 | 37.5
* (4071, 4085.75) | 0.17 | 35.2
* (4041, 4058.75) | 0.51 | 35.1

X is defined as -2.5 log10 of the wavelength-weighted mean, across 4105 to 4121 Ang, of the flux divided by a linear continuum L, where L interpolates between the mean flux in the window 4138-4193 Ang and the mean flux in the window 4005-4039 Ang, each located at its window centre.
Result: 0.15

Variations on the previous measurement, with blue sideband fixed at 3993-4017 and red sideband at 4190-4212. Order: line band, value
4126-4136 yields 0.009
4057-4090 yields -0.022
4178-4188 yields 0.026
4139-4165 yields -0.005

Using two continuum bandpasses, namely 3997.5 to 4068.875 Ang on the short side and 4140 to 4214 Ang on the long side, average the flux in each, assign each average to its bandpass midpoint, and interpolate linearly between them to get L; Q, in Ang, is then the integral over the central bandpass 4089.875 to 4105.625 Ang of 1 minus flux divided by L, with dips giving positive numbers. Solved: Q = 1.6 Ang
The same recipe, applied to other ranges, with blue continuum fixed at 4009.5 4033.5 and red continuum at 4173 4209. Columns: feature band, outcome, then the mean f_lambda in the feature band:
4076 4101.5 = 1.2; 34.6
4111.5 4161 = 1.3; 34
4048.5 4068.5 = 0.3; 36.6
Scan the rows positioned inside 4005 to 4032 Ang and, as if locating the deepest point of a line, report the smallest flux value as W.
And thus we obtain 32.5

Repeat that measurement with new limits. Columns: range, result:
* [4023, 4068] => 31.8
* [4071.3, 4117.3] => 26.1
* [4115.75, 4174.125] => 28.1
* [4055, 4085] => 30.3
